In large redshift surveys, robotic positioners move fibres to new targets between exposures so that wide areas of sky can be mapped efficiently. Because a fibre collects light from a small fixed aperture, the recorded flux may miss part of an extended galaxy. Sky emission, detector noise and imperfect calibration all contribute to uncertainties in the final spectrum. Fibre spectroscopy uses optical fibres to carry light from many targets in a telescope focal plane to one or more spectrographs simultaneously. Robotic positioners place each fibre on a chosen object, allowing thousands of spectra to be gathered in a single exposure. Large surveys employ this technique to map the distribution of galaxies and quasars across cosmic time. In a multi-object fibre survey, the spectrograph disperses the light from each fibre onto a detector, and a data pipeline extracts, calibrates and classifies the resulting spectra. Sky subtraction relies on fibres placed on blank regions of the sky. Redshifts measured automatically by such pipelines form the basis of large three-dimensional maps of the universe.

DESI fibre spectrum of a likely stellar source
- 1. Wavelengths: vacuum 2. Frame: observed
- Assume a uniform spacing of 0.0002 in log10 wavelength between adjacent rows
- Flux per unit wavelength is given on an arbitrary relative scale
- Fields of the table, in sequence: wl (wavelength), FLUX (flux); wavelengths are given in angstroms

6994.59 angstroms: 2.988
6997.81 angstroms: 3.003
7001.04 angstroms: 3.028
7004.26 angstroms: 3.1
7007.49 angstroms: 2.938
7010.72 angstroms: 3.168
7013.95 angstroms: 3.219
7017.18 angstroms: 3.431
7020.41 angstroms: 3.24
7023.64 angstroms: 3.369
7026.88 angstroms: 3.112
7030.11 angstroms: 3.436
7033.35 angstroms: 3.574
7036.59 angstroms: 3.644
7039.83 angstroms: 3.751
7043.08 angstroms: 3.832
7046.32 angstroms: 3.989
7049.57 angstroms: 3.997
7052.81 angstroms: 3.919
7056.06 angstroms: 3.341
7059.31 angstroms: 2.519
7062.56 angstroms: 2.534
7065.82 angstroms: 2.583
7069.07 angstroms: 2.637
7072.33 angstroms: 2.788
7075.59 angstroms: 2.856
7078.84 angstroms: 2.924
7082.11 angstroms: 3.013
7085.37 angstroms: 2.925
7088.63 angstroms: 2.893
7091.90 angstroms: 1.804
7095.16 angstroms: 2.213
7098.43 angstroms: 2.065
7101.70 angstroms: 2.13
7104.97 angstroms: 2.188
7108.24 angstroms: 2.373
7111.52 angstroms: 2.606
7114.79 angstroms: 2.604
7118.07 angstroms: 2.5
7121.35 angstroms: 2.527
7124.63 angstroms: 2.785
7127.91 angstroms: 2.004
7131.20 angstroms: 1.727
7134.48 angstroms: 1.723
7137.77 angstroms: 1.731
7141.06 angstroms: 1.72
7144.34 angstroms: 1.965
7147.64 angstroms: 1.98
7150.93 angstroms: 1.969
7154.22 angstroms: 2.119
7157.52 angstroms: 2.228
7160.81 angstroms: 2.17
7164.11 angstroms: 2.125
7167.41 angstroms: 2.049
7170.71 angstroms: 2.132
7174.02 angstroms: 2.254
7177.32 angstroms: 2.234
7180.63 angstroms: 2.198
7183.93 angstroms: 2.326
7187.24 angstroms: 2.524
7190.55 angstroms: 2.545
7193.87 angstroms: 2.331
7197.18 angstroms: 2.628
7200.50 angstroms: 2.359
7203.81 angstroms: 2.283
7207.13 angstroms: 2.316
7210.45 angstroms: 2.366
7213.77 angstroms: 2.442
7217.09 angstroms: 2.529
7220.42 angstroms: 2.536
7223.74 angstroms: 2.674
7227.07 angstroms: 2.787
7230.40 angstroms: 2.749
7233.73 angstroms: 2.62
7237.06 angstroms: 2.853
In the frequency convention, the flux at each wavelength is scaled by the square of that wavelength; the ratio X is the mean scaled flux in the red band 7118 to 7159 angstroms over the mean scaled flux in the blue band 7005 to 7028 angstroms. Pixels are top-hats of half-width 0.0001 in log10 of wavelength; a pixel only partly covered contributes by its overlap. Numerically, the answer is 0.66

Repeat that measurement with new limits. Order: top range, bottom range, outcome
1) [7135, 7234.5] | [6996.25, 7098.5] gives 0.77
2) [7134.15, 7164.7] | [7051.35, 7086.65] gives 0.70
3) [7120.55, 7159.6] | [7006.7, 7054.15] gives 0.60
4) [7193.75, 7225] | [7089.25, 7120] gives 1.10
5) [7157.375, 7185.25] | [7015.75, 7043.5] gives 0.66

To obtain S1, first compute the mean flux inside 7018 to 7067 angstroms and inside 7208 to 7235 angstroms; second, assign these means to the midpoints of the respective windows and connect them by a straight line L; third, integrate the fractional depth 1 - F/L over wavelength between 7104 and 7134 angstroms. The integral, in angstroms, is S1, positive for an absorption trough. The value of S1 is 6.9 angstroms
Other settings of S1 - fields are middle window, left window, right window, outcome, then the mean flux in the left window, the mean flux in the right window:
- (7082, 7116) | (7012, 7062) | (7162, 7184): 5.57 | 3.47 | 2.18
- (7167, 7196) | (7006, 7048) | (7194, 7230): 3.76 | 3.44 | 2.49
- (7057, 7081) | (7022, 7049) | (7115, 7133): 3.05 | 3.6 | 2.33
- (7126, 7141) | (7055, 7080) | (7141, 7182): 3.21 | 2.76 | 2.1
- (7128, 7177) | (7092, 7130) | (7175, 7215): 7.40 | 2.33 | 2.38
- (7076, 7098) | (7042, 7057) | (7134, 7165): 3.79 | 3.84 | 1.98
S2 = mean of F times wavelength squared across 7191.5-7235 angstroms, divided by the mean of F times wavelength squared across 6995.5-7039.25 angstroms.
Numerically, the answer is 0.81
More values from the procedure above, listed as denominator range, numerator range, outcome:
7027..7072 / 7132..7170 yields 0.61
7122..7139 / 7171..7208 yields 1.18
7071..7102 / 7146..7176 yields 0.84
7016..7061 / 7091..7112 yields 0.63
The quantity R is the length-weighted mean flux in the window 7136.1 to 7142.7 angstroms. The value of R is 1.73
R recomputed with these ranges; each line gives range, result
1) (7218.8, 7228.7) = 2.67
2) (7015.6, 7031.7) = 3.32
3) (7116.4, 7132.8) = 2.31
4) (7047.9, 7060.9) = 3.45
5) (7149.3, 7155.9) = 2.04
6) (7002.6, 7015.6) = 3.11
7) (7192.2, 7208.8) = 2.38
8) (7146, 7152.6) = 1.98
